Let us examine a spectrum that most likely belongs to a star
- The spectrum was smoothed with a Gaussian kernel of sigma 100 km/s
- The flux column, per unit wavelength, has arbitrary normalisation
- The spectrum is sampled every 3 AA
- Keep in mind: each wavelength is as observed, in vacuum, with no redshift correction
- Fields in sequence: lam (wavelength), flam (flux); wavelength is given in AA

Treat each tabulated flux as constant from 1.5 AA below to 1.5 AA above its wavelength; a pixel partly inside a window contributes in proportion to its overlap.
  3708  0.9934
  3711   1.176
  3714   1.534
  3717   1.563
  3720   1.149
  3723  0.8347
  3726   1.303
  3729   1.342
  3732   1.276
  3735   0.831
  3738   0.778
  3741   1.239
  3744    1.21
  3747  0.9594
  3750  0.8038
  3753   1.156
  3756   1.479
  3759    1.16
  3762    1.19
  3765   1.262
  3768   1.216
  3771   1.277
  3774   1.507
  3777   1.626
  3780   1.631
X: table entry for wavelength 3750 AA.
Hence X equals 0.8038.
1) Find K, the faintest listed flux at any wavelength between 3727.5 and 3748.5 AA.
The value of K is 0.778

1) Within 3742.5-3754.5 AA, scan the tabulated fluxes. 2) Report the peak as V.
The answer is 1.21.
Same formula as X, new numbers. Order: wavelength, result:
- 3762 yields 1.19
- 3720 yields 1.149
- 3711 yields 1.176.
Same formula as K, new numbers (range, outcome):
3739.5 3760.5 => 0.8038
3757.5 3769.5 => 1.16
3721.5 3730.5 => 0.8347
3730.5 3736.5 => 0.831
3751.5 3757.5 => 1.156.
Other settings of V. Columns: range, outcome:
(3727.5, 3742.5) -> 1.342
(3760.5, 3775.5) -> 1.507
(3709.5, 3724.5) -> 1.563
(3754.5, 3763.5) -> 1.479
